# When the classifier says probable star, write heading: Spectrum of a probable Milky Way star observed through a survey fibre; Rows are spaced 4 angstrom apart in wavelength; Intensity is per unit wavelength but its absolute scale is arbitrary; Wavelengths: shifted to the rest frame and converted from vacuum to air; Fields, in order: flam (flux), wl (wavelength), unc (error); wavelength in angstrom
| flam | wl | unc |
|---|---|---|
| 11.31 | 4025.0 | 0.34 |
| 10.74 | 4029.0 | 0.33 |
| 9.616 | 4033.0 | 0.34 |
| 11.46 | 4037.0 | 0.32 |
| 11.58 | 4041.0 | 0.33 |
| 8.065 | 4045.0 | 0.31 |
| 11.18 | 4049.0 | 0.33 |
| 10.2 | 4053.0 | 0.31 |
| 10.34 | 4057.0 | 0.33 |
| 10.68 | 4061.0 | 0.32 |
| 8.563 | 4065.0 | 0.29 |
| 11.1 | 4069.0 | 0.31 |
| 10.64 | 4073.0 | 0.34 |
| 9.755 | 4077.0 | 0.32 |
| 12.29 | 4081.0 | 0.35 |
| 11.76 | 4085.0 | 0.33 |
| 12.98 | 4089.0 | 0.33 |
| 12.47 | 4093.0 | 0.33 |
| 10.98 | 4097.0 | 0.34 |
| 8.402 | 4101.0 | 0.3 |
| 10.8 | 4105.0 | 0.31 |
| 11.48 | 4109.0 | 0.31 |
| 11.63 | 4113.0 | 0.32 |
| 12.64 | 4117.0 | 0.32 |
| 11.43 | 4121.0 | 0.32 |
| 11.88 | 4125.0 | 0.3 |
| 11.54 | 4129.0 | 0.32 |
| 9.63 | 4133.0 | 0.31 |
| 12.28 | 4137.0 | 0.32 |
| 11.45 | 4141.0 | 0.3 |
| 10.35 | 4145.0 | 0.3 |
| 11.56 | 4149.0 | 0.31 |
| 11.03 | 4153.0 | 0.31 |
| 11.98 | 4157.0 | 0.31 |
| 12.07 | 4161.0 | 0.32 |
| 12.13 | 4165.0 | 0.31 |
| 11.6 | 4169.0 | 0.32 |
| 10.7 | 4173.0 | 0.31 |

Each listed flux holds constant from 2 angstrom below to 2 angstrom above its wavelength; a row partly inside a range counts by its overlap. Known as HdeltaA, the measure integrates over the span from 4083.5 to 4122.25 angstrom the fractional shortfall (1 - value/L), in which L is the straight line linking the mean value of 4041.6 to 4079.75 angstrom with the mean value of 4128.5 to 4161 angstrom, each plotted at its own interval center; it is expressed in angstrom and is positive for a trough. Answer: -2.7 angstrom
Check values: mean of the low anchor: 10.2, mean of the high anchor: 11.3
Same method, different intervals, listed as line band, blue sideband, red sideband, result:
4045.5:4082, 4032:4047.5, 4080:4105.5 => 1.3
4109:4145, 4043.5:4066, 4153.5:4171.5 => -0.9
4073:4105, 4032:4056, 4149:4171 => -0.8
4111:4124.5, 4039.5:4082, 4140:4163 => -1.1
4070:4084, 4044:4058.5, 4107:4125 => -0.3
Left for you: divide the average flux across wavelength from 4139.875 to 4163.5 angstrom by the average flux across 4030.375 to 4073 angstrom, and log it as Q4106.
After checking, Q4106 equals 1.11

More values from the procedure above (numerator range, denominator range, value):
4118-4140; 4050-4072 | 1.11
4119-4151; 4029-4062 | 1.08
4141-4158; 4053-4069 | 1.11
